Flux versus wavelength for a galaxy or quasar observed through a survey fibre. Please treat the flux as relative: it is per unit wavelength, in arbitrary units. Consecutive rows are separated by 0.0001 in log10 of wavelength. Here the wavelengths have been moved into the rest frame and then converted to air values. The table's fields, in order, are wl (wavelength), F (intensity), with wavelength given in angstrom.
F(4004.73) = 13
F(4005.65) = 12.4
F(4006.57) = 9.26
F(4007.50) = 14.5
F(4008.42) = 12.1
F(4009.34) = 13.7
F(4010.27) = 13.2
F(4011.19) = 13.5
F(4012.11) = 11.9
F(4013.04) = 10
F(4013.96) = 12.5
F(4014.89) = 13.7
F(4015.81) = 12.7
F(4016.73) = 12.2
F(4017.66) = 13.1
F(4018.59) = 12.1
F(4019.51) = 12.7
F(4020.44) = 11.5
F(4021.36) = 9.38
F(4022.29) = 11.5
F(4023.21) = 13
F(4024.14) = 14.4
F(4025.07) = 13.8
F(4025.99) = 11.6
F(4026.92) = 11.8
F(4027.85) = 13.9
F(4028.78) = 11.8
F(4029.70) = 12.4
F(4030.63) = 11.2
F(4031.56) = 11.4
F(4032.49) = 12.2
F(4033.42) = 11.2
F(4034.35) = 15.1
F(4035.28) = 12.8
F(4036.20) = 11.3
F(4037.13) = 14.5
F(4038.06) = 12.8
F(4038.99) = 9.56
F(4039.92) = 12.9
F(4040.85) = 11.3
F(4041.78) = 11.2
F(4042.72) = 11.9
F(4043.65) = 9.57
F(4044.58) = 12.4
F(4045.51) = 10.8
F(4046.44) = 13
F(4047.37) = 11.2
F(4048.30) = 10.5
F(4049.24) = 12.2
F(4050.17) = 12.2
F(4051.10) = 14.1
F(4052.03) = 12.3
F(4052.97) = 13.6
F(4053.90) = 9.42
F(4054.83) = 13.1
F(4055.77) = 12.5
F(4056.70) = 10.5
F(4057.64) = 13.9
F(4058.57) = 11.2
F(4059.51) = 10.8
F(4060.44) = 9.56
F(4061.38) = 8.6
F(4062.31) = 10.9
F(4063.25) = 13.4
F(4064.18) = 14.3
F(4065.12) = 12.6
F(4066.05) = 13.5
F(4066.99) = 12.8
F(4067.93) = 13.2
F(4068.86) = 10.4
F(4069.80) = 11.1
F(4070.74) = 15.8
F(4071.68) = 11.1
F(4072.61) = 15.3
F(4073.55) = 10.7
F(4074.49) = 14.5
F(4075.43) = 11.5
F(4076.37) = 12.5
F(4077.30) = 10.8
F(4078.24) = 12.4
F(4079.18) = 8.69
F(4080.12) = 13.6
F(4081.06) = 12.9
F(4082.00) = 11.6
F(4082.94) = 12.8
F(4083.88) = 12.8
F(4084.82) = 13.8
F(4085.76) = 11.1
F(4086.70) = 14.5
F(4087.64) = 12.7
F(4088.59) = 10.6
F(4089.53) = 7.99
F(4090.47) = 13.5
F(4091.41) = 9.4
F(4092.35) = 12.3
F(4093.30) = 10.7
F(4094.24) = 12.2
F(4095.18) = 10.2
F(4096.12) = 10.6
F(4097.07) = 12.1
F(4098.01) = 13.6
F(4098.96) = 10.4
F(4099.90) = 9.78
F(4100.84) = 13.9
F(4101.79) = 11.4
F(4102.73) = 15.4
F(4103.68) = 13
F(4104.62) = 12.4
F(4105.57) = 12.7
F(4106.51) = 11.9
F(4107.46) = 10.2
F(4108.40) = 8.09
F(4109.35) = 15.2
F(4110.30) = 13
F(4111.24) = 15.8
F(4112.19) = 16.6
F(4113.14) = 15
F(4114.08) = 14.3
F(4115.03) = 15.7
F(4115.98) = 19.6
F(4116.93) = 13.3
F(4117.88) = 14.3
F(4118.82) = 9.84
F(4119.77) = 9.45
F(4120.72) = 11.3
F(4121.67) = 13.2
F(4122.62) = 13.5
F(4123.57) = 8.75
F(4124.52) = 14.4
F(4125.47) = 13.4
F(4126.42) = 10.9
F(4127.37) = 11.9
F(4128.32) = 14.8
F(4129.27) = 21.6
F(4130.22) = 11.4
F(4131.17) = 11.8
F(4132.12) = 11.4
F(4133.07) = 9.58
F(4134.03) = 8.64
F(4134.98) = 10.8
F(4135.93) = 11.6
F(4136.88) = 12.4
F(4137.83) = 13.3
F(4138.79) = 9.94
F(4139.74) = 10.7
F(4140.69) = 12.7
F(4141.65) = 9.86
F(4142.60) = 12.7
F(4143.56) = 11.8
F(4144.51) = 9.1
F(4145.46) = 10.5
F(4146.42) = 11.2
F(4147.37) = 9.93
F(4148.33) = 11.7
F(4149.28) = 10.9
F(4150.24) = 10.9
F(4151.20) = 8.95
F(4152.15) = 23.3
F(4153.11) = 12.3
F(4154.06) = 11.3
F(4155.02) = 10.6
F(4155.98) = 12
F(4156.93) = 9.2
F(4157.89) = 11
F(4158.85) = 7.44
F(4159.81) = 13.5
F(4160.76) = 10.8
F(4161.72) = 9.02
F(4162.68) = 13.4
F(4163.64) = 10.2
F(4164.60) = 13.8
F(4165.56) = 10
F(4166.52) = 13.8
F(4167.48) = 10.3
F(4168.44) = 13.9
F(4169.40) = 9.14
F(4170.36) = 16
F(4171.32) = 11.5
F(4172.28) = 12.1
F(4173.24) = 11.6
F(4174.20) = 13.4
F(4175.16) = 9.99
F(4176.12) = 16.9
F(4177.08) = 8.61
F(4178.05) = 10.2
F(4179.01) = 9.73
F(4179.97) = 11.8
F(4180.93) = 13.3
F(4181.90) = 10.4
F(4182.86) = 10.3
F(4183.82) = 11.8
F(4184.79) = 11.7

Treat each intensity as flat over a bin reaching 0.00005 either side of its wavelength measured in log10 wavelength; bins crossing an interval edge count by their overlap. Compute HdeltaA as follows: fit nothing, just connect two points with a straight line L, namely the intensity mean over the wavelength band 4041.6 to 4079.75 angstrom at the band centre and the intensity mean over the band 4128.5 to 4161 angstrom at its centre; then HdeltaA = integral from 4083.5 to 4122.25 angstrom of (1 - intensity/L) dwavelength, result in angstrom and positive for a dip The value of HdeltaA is -2.4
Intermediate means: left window 12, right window 11.6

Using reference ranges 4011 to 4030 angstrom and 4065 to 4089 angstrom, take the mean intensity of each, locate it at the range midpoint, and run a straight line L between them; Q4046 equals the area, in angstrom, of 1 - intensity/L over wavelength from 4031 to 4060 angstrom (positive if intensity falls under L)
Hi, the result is 1.0 angstrom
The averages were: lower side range 12.3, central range 12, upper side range 12.4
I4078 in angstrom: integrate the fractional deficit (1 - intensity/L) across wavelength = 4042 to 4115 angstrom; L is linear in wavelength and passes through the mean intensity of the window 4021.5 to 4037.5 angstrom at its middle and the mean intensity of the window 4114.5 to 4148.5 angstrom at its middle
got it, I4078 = 0.8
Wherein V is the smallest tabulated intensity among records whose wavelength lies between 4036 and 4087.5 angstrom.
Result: 8.6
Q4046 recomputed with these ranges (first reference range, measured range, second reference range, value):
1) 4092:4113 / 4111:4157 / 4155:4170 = -2.6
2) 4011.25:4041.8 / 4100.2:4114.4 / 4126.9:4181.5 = -1.5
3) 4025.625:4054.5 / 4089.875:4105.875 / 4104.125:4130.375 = 1.3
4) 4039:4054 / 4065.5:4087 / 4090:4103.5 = -1.2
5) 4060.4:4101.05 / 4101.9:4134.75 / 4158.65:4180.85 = -3.1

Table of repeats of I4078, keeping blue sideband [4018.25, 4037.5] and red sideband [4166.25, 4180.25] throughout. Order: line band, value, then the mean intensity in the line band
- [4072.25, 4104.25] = 0.4 angstrom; 12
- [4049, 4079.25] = 0.2 angstrom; 12.2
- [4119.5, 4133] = -0.7 angstrom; 12.7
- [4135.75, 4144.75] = 0.4 angstrom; 11.5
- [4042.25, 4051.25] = 0.4 angstrom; 11.7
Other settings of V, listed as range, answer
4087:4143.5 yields 7.99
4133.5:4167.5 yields 7.44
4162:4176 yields 9.14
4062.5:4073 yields 10.4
